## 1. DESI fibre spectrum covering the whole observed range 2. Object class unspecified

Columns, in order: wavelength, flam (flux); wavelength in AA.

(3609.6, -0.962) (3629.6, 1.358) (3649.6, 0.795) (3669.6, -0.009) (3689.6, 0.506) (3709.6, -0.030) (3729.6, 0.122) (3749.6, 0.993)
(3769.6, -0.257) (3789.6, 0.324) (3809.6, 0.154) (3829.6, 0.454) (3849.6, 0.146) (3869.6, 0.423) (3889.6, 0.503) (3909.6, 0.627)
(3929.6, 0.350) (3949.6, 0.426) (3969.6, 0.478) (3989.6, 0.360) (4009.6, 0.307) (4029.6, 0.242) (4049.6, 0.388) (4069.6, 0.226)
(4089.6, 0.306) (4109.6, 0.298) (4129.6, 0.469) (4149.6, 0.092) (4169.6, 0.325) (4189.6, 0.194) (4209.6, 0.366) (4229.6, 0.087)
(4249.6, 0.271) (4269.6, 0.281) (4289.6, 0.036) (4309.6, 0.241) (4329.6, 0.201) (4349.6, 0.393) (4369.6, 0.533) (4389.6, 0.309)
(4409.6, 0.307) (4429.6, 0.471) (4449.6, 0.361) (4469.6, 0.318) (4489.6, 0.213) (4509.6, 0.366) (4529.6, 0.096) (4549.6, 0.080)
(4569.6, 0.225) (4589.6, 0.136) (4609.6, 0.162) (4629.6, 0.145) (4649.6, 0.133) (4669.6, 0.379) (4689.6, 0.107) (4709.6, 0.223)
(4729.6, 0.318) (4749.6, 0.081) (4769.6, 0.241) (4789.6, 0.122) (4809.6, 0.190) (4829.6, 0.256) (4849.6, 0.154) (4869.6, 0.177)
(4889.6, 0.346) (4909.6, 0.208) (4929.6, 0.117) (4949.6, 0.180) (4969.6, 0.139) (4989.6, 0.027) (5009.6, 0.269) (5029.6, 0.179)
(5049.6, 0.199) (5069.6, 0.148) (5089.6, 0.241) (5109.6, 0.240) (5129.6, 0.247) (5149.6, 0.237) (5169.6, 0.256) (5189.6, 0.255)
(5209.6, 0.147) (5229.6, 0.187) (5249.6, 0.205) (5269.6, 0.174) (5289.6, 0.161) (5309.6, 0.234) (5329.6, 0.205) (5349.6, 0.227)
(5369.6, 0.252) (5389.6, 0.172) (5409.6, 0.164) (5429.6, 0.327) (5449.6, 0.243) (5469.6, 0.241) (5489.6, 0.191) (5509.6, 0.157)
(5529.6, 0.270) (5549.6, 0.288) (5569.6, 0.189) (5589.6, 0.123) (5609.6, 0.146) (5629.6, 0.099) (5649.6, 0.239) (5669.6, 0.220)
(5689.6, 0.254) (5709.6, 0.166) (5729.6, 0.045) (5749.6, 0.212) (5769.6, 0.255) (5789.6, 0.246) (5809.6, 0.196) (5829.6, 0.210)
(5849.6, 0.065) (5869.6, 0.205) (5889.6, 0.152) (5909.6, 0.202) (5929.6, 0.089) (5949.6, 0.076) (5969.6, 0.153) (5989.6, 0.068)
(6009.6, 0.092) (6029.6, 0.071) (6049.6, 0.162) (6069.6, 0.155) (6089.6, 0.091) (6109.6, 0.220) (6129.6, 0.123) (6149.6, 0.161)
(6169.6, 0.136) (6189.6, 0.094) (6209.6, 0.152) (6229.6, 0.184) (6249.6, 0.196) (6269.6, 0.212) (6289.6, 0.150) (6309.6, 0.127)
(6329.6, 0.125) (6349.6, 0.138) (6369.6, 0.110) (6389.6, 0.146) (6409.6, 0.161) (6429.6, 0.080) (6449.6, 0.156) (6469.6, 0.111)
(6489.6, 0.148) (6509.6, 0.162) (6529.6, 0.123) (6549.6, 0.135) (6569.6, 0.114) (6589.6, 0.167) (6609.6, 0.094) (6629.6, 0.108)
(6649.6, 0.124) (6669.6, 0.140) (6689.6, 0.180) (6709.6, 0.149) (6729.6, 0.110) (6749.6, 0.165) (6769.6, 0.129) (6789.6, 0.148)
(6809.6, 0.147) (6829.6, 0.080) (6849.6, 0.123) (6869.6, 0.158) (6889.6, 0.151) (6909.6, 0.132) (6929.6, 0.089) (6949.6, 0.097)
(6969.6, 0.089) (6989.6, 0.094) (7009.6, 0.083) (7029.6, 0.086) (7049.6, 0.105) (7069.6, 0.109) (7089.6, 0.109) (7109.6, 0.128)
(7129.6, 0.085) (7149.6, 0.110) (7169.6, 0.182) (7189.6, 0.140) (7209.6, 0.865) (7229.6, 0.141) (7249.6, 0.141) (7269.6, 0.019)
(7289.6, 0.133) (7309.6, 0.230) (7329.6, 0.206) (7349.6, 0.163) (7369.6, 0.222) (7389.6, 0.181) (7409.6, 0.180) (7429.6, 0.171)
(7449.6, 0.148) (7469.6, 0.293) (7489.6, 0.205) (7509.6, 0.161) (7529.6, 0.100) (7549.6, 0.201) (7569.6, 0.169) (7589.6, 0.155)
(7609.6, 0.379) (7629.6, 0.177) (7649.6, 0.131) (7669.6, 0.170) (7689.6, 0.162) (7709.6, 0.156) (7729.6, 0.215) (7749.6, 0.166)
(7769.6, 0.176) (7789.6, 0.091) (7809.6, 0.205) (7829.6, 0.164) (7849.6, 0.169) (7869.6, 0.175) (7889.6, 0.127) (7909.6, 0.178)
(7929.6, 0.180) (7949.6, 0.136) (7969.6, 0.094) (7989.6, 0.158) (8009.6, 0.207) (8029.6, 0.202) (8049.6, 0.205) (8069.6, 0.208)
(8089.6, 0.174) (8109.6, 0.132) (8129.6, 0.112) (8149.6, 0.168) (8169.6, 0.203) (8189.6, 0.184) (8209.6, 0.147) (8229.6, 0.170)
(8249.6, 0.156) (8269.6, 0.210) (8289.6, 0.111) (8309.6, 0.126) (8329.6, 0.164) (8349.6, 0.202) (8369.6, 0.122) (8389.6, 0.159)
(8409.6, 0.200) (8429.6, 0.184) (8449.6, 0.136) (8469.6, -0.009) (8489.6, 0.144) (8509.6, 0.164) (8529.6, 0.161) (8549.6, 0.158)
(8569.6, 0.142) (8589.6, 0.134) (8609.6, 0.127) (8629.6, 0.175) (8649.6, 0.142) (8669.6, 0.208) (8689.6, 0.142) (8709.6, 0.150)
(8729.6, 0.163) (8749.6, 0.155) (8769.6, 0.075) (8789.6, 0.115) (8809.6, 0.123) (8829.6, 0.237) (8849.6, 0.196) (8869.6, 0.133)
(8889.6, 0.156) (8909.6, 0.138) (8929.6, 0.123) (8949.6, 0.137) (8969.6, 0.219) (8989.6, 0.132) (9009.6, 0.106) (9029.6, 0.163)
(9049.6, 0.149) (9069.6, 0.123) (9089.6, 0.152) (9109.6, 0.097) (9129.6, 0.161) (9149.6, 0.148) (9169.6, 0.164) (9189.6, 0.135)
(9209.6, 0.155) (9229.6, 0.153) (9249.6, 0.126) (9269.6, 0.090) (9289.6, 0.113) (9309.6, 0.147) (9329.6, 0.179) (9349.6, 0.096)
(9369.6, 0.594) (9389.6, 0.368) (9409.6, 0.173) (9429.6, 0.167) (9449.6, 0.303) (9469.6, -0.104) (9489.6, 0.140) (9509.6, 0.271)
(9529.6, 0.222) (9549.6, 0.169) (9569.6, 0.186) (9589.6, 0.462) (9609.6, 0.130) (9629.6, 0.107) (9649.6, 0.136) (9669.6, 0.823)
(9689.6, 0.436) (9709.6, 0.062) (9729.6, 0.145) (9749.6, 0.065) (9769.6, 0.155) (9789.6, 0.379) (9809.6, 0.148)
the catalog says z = 0.93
